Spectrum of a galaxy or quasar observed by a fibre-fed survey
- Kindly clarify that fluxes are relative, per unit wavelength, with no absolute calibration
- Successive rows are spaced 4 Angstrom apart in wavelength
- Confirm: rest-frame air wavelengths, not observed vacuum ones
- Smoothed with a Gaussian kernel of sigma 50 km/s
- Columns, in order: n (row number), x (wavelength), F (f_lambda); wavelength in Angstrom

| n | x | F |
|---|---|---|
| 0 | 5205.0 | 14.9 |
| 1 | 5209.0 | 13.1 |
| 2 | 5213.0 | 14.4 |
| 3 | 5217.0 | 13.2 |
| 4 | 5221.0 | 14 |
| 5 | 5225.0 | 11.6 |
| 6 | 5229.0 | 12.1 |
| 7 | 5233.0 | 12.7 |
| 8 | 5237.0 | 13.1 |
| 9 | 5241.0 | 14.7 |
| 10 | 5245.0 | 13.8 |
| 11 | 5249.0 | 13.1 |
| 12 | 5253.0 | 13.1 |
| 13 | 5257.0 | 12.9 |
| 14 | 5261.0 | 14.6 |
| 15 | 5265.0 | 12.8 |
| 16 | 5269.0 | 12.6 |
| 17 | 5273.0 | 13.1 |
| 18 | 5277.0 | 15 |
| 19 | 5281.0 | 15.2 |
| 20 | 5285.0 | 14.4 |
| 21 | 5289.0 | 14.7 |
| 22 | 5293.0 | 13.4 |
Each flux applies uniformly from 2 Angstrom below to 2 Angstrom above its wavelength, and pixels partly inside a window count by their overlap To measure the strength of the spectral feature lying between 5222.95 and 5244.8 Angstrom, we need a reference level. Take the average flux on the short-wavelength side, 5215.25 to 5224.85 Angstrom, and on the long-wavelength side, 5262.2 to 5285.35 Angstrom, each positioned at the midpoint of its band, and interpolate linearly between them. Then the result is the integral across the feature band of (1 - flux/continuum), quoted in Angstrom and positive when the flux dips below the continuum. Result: 0.8 Angstrom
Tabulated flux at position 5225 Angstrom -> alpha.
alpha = 11.6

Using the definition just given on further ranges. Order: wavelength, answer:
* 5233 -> 12.7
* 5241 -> 14.7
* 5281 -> 15.2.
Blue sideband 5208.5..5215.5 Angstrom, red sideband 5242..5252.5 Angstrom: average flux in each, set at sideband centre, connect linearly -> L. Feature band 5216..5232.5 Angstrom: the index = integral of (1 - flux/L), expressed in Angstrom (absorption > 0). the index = 1.3 Angstrom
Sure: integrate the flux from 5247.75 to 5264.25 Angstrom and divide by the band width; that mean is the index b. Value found 13.4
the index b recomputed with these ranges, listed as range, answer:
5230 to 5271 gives 13.3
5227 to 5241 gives 12.9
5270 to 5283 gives 14.3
